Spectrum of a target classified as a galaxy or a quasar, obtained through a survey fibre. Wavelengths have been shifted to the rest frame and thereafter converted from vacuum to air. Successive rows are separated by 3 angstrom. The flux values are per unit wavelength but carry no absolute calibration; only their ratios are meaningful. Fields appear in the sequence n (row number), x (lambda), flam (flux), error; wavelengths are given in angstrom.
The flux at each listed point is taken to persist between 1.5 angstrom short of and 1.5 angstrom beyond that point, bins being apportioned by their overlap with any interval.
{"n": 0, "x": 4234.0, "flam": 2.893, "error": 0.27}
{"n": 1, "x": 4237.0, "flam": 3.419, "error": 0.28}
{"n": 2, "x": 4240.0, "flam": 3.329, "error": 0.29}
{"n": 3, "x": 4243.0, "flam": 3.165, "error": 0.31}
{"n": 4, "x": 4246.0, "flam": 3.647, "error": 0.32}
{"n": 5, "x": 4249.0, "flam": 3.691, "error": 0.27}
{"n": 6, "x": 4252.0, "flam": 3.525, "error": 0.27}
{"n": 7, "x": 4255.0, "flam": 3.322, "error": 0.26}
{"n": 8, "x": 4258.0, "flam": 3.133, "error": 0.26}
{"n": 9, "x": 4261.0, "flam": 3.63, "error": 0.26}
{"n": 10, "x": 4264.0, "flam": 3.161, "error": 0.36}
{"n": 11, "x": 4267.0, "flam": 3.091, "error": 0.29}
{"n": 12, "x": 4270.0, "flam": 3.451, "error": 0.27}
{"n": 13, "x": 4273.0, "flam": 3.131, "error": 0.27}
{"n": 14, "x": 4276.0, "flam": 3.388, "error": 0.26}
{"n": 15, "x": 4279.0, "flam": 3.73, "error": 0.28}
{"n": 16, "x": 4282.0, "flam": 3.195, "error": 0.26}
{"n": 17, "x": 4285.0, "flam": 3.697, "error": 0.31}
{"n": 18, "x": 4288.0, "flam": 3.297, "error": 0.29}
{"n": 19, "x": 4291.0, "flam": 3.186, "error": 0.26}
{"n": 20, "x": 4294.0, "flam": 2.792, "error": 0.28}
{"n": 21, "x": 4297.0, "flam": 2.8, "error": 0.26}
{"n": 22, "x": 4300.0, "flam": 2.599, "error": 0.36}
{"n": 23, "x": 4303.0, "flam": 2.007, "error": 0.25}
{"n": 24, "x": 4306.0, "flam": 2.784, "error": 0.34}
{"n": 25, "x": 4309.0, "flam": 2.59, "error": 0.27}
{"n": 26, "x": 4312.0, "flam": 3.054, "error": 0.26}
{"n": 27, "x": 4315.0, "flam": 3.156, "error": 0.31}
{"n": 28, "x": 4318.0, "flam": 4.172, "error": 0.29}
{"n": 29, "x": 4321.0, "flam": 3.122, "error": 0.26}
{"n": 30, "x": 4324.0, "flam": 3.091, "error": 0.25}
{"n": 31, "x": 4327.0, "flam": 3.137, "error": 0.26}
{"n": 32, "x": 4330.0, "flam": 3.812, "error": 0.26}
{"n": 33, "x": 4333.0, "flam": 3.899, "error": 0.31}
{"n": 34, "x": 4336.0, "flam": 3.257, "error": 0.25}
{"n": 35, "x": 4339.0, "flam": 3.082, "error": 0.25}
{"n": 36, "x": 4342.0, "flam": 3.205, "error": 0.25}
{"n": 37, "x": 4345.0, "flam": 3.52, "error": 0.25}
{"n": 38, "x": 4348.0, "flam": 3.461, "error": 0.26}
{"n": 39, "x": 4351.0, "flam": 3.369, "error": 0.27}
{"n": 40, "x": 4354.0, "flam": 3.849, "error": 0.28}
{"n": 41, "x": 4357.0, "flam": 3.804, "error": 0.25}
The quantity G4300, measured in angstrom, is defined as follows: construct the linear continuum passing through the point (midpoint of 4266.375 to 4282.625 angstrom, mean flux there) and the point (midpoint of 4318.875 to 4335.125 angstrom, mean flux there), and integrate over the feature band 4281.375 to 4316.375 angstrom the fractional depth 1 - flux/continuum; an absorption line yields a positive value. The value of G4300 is 4.8 angstrom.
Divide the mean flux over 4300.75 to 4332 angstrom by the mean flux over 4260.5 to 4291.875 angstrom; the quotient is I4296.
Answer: 0.92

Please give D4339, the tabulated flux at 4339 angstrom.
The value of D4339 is 3.082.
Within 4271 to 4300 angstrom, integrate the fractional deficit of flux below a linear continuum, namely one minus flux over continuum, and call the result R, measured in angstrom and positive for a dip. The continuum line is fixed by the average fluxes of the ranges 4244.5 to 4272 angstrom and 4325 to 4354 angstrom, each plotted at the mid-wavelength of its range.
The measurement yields 1.7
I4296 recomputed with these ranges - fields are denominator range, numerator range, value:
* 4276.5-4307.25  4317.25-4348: 1.13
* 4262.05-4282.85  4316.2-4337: 1.05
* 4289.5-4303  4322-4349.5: 1.23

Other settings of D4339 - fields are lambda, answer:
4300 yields 2.599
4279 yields 3.73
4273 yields 3.131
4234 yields 2.893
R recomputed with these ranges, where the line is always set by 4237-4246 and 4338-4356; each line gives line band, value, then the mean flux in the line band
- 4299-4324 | 3.3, 2.95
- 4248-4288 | -0.3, 3.39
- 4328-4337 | -0.6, 3.65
